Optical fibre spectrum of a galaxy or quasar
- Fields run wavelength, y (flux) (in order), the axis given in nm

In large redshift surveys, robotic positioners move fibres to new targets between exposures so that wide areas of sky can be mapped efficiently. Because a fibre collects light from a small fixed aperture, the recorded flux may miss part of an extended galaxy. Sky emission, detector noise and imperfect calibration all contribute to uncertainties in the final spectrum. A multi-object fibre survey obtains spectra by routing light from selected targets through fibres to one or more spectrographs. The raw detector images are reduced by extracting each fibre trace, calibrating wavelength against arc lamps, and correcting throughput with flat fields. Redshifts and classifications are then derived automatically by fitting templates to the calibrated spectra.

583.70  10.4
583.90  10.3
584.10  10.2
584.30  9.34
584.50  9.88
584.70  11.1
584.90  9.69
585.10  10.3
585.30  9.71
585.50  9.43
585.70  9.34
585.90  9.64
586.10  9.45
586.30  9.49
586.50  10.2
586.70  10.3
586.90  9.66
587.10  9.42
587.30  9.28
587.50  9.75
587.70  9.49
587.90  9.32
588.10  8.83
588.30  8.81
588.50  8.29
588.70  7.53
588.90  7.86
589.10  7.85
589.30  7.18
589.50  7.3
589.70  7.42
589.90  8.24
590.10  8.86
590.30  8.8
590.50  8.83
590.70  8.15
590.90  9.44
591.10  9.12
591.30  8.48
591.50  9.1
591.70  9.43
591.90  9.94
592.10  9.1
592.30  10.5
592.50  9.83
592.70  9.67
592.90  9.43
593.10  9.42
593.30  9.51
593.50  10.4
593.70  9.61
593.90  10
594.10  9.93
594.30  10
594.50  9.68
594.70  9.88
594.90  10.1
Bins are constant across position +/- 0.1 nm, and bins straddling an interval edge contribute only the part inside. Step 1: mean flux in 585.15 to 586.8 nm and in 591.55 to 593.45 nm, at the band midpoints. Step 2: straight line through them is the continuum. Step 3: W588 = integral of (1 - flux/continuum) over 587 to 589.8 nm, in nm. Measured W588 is 0.36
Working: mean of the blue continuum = 9.71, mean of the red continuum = 9.65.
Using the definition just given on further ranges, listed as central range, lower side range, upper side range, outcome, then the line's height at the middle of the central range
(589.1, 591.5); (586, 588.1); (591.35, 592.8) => 0.312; 9.61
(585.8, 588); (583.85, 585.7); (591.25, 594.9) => 0.055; 9.88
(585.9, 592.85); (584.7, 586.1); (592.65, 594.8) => 0.563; 9.77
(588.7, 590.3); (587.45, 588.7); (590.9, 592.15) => 0.211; 9.05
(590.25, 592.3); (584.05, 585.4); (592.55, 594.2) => 0.146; 9.82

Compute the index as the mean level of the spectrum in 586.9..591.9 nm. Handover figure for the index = 8.66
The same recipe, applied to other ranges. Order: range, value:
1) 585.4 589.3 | 9.1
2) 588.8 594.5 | 9.06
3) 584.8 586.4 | 9.63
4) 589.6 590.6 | 8.43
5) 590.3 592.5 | 9.22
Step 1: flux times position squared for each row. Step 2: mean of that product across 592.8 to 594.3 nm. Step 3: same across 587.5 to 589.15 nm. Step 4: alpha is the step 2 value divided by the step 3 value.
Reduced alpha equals 1.16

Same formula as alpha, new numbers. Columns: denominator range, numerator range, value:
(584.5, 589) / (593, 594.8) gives 1.07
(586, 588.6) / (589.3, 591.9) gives 0.92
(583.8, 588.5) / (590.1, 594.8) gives 1.00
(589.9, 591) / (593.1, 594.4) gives 1.14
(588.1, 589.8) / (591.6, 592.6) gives 1.26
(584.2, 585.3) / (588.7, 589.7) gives 0.76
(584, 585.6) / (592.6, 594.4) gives 1.01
